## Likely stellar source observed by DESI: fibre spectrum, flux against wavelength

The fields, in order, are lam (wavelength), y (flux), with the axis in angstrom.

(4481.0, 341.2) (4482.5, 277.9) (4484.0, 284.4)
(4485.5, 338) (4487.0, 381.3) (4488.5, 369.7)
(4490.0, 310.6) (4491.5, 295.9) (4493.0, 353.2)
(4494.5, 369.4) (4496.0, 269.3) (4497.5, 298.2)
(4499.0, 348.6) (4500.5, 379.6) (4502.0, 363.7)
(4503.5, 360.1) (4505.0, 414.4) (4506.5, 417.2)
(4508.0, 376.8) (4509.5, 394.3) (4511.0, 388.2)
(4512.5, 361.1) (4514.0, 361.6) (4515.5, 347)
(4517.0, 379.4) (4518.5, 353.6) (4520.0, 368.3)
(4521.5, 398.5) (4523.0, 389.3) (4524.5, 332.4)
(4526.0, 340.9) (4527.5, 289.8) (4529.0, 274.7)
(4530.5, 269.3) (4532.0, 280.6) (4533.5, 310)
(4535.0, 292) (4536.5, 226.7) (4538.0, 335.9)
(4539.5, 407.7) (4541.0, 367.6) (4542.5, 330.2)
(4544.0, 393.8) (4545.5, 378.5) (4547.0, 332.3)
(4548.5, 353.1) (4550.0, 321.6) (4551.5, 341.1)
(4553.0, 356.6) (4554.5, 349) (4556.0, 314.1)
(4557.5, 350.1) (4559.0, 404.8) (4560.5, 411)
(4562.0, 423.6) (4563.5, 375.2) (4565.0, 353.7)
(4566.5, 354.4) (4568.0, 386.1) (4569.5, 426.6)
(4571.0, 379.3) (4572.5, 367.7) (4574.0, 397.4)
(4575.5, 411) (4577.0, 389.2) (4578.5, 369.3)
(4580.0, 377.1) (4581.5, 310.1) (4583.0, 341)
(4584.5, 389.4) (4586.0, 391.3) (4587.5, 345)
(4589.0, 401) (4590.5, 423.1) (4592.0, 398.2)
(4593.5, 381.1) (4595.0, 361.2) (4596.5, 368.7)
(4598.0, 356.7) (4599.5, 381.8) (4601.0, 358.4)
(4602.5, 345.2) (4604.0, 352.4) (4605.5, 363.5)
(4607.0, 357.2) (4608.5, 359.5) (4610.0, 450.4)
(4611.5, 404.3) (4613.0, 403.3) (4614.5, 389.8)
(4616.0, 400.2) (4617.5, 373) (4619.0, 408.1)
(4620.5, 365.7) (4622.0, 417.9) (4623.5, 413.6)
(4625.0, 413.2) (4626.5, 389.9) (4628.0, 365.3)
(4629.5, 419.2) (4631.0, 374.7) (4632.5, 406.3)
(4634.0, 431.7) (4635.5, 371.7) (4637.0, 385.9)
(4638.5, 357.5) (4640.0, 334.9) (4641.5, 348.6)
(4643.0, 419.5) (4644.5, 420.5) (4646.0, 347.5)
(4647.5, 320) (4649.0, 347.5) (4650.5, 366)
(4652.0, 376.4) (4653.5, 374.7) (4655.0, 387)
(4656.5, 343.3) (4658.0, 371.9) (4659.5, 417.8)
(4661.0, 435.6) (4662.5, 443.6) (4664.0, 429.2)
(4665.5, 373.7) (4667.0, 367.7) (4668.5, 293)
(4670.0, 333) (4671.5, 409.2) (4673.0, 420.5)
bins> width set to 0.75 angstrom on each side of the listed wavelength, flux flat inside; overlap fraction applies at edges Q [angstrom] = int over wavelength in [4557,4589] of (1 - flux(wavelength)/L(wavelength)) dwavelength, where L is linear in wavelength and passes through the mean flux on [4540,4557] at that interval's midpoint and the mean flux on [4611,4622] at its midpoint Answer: -1.2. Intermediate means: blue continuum 350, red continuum 394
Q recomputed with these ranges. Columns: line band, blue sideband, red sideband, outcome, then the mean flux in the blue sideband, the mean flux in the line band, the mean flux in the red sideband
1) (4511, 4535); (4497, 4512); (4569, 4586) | 2.5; 375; 337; 378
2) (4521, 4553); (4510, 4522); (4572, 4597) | 3.5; 370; 332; 378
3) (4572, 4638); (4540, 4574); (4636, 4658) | -3.0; 368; 384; 367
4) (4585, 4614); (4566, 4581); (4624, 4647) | 0.4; 385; 379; 385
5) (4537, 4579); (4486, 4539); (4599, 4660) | -1.4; 343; 370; 381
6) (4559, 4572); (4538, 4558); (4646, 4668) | -1.2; 353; 389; 380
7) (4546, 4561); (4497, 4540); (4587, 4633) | 0.4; 347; 353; 386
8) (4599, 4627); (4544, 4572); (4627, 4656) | -1.0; 368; 387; 376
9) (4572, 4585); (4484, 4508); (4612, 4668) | 0.0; 350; 372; 386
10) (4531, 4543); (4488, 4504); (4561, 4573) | 1.5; 337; 318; 384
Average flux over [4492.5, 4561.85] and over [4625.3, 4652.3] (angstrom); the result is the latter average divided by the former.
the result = 1.08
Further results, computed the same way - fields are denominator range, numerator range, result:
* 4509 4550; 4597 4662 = 1.12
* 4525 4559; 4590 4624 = 1.16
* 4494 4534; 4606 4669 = 1.10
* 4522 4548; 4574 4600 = 1.15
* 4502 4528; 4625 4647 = 1.04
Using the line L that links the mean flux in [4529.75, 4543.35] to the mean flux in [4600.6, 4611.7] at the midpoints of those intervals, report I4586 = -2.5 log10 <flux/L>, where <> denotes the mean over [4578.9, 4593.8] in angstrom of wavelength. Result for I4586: -0.057 mag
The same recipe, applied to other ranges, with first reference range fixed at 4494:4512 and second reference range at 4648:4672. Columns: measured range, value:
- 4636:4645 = 0.00 mag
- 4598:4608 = 0.04 mag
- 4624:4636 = -0.06 mag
